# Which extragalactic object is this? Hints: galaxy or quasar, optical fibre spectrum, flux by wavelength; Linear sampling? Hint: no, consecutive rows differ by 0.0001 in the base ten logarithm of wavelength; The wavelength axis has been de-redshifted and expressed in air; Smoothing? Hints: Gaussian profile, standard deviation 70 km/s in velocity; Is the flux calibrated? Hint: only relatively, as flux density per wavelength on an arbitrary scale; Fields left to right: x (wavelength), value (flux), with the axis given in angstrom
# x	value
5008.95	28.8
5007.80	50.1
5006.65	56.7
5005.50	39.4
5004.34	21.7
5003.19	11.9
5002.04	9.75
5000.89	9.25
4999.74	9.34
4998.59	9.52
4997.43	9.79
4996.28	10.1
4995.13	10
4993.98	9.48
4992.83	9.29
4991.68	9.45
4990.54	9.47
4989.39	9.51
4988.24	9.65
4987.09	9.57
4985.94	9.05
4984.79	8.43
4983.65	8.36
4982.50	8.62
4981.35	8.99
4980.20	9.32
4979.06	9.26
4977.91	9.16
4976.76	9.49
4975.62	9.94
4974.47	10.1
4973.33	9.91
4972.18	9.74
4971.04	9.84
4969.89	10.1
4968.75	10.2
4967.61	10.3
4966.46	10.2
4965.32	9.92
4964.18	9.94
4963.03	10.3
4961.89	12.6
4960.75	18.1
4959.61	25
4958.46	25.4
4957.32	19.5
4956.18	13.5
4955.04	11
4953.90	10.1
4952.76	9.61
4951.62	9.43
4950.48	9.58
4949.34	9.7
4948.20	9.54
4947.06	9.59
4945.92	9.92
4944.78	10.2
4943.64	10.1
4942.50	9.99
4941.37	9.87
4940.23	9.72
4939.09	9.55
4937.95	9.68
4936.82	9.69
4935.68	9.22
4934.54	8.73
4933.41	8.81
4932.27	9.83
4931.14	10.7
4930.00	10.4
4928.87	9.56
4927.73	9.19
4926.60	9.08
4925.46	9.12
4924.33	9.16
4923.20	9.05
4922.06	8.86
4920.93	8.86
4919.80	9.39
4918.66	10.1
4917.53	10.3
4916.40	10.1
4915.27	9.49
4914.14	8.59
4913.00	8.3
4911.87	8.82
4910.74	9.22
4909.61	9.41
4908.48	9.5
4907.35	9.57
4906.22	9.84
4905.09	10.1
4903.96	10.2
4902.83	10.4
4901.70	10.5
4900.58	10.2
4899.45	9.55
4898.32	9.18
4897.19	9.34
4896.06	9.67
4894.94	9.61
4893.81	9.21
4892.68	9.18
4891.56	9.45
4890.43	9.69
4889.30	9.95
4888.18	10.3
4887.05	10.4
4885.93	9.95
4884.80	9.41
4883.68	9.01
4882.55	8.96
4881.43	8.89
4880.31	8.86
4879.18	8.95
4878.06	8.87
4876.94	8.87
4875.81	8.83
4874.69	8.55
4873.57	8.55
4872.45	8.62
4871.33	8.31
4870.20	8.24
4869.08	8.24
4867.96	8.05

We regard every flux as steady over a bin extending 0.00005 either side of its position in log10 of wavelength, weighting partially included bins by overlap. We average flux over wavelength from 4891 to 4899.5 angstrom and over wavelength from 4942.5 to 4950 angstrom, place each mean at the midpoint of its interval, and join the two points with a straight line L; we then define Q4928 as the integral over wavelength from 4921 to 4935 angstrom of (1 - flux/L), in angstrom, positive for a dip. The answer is 0.46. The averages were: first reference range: 9.39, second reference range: 9.84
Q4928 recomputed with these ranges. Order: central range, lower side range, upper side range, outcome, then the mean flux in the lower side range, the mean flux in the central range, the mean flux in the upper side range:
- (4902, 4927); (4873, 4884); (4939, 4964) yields 2.7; 8.83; 9.44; 12.4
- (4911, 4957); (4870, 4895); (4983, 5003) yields -2.0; 9.16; 9.71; 9.46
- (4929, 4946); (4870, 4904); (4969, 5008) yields 2.1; 9.34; 9.75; 13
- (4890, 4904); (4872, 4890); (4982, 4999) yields -0.7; 9.2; 9.69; 9.35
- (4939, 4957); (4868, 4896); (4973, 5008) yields 2.3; 9.11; 10.2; 13.3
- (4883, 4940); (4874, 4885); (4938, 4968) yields 3.6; 8.9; 9.55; 12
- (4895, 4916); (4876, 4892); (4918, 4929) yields -0.6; 9.38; 9.56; 9.23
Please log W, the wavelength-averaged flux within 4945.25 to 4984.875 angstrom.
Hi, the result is 11.3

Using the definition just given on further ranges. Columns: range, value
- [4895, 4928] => 9.49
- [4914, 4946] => 9.57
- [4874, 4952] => 9.5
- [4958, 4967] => 15.1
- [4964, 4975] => 10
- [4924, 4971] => 11.1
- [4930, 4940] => 9.58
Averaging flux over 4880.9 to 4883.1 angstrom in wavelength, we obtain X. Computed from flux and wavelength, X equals 8.94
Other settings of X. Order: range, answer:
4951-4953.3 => 9.52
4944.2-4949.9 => 9.78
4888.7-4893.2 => 9.59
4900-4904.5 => 10.3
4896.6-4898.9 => 9.24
